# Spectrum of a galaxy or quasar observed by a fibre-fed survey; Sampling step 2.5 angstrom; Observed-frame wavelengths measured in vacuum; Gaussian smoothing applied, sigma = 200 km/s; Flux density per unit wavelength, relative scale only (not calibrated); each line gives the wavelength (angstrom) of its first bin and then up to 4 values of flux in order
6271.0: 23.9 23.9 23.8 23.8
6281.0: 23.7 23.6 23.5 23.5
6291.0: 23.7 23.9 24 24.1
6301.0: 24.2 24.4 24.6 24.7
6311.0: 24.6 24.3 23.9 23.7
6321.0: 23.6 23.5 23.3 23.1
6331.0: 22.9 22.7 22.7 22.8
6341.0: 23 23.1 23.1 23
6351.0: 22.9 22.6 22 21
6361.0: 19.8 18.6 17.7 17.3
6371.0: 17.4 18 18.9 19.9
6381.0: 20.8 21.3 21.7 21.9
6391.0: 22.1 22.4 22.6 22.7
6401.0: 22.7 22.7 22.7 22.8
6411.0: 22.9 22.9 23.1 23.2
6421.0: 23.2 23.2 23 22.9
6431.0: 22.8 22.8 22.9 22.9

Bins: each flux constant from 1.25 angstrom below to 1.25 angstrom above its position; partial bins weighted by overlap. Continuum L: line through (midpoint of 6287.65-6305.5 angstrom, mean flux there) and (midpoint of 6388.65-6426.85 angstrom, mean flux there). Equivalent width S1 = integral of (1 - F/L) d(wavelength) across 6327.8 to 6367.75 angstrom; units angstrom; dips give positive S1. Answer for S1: 2.7 angstrom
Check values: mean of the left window 24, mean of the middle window 21.9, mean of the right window 22.8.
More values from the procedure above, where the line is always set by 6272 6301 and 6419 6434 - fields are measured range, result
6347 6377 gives 4.4 angstrom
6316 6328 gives 0.0 angstrom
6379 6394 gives 1.1 angstrom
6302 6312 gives -0.4 angstrom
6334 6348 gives 0.3 angstrom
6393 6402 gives 0.2 angstrom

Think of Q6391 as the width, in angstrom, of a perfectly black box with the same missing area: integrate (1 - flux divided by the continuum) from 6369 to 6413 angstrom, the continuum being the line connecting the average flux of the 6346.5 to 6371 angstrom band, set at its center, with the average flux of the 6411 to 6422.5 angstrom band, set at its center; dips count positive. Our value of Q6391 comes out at 1.2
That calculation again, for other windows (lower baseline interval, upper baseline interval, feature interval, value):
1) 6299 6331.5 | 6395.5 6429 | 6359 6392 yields 5.1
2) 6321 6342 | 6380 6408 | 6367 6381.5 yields 2.5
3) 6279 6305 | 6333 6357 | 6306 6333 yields -0.5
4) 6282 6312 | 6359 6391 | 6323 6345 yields -1.1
